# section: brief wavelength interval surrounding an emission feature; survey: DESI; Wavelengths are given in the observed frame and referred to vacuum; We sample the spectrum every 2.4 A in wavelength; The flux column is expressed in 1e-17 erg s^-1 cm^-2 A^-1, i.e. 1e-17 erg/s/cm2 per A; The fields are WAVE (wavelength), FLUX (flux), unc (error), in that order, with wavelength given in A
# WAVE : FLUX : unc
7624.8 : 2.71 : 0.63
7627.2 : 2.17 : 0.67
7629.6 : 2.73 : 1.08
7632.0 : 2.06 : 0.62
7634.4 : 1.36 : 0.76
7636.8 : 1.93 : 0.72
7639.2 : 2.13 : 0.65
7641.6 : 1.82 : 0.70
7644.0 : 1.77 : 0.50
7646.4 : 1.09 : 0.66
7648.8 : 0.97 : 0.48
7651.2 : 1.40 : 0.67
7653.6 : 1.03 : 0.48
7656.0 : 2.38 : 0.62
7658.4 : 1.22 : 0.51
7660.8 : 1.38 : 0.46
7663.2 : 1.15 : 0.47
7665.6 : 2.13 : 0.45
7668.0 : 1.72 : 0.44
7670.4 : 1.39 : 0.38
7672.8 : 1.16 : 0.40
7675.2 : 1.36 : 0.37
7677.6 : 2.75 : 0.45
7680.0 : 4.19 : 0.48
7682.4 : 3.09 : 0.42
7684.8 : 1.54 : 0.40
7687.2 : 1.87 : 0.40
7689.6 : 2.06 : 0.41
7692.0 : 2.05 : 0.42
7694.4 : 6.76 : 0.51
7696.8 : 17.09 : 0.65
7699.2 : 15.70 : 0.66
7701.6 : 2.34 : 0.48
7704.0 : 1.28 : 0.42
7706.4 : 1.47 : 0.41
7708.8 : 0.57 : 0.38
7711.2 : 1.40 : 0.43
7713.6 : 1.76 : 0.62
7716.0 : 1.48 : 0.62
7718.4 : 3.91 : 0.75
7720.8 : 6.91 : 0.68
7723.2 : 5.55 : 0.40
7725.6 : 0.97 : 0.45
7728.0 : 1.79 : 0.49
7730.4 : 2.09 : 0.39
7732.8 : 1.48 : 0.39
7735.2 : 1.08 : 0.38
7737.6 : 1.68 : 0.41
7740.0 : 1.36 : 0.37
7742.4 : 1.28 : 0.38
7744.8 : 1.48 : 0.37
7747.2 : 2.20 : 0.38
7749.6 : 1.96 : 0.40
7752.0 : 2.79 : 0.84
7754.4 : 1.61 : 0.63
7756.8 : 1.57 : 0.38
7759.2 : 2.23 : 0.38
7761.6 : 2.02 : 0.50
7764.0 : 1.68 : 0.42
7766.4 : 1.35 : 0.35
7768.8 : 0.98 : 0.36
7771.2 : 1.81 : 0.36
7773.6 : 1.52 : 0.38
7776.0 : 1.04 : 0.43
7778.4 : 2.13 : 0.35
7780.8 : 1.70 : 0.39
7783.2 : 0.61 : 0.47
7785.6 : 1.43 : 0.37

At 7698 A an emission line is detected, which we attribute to H-alpha 6563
